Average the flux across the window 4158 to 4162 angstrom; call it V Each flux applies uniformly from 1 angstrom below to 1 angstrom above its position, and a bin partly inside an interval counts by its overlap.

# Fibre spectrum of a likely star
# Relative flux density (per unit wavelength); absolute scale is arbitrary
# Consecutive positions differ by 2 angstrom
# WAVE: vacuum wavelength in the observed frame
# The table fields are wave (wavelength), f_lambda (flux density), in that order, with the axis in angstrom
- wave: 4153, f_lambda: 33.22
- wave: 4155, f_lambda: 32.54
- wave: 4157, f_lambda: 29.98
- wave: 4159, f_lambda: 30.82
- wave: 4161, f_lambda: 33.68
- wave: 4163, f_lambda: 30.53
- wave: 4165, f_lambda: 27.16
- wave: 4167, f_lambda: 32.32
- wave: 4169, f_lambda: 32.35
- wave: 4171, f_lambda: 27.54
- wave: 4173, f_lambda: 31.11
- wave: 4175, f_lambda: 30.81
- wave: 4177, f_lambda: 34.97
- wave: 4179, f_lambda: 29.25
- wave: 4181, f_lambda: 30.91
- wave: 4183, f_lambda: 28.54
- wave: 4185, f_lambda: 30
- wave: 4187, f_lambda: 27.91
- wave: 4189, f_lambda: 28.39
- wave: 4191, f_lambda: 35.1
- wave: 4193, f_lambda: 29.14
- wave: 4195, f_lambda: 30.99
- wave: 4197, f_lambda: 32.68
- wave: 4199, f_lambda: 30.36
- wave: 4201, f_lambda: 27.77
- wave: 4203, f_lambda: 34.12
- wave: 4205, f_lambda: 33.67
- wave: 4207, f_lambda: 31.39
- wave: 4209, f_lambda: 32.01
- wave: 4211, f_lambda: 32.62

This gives 32.2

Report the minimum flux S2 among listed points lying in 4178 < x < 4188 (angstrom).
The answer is 27.91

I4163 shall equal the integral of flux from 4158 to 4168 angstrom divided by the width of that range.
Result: 30.9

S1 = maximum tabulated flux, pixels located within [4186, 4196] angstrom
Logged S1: 35.1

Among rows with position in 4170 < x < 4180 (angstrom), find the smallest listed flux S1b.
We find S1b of 27.54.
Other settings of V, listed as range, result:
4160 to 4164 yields 32.1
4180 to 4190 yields 29.1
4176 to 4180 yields 32.1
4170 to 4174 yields 29.3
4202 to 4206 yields 33.9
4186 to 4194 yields 30.1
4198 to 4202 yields 29.1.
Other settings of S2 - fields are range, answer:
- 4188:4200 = 28.39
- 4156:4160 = 29.98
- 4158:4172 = 27.16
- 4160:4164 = 30.53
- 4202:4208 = 31.39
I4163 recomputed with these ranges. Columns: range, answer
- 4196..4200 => 31.5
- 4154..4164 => 31.5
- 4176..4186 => 30.7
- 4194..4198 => 31.8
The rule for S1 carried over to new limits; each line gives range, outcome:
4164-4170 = 32.35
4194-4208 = 34.12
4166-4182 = 34.97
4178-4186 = 30.91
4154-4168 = 33.68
